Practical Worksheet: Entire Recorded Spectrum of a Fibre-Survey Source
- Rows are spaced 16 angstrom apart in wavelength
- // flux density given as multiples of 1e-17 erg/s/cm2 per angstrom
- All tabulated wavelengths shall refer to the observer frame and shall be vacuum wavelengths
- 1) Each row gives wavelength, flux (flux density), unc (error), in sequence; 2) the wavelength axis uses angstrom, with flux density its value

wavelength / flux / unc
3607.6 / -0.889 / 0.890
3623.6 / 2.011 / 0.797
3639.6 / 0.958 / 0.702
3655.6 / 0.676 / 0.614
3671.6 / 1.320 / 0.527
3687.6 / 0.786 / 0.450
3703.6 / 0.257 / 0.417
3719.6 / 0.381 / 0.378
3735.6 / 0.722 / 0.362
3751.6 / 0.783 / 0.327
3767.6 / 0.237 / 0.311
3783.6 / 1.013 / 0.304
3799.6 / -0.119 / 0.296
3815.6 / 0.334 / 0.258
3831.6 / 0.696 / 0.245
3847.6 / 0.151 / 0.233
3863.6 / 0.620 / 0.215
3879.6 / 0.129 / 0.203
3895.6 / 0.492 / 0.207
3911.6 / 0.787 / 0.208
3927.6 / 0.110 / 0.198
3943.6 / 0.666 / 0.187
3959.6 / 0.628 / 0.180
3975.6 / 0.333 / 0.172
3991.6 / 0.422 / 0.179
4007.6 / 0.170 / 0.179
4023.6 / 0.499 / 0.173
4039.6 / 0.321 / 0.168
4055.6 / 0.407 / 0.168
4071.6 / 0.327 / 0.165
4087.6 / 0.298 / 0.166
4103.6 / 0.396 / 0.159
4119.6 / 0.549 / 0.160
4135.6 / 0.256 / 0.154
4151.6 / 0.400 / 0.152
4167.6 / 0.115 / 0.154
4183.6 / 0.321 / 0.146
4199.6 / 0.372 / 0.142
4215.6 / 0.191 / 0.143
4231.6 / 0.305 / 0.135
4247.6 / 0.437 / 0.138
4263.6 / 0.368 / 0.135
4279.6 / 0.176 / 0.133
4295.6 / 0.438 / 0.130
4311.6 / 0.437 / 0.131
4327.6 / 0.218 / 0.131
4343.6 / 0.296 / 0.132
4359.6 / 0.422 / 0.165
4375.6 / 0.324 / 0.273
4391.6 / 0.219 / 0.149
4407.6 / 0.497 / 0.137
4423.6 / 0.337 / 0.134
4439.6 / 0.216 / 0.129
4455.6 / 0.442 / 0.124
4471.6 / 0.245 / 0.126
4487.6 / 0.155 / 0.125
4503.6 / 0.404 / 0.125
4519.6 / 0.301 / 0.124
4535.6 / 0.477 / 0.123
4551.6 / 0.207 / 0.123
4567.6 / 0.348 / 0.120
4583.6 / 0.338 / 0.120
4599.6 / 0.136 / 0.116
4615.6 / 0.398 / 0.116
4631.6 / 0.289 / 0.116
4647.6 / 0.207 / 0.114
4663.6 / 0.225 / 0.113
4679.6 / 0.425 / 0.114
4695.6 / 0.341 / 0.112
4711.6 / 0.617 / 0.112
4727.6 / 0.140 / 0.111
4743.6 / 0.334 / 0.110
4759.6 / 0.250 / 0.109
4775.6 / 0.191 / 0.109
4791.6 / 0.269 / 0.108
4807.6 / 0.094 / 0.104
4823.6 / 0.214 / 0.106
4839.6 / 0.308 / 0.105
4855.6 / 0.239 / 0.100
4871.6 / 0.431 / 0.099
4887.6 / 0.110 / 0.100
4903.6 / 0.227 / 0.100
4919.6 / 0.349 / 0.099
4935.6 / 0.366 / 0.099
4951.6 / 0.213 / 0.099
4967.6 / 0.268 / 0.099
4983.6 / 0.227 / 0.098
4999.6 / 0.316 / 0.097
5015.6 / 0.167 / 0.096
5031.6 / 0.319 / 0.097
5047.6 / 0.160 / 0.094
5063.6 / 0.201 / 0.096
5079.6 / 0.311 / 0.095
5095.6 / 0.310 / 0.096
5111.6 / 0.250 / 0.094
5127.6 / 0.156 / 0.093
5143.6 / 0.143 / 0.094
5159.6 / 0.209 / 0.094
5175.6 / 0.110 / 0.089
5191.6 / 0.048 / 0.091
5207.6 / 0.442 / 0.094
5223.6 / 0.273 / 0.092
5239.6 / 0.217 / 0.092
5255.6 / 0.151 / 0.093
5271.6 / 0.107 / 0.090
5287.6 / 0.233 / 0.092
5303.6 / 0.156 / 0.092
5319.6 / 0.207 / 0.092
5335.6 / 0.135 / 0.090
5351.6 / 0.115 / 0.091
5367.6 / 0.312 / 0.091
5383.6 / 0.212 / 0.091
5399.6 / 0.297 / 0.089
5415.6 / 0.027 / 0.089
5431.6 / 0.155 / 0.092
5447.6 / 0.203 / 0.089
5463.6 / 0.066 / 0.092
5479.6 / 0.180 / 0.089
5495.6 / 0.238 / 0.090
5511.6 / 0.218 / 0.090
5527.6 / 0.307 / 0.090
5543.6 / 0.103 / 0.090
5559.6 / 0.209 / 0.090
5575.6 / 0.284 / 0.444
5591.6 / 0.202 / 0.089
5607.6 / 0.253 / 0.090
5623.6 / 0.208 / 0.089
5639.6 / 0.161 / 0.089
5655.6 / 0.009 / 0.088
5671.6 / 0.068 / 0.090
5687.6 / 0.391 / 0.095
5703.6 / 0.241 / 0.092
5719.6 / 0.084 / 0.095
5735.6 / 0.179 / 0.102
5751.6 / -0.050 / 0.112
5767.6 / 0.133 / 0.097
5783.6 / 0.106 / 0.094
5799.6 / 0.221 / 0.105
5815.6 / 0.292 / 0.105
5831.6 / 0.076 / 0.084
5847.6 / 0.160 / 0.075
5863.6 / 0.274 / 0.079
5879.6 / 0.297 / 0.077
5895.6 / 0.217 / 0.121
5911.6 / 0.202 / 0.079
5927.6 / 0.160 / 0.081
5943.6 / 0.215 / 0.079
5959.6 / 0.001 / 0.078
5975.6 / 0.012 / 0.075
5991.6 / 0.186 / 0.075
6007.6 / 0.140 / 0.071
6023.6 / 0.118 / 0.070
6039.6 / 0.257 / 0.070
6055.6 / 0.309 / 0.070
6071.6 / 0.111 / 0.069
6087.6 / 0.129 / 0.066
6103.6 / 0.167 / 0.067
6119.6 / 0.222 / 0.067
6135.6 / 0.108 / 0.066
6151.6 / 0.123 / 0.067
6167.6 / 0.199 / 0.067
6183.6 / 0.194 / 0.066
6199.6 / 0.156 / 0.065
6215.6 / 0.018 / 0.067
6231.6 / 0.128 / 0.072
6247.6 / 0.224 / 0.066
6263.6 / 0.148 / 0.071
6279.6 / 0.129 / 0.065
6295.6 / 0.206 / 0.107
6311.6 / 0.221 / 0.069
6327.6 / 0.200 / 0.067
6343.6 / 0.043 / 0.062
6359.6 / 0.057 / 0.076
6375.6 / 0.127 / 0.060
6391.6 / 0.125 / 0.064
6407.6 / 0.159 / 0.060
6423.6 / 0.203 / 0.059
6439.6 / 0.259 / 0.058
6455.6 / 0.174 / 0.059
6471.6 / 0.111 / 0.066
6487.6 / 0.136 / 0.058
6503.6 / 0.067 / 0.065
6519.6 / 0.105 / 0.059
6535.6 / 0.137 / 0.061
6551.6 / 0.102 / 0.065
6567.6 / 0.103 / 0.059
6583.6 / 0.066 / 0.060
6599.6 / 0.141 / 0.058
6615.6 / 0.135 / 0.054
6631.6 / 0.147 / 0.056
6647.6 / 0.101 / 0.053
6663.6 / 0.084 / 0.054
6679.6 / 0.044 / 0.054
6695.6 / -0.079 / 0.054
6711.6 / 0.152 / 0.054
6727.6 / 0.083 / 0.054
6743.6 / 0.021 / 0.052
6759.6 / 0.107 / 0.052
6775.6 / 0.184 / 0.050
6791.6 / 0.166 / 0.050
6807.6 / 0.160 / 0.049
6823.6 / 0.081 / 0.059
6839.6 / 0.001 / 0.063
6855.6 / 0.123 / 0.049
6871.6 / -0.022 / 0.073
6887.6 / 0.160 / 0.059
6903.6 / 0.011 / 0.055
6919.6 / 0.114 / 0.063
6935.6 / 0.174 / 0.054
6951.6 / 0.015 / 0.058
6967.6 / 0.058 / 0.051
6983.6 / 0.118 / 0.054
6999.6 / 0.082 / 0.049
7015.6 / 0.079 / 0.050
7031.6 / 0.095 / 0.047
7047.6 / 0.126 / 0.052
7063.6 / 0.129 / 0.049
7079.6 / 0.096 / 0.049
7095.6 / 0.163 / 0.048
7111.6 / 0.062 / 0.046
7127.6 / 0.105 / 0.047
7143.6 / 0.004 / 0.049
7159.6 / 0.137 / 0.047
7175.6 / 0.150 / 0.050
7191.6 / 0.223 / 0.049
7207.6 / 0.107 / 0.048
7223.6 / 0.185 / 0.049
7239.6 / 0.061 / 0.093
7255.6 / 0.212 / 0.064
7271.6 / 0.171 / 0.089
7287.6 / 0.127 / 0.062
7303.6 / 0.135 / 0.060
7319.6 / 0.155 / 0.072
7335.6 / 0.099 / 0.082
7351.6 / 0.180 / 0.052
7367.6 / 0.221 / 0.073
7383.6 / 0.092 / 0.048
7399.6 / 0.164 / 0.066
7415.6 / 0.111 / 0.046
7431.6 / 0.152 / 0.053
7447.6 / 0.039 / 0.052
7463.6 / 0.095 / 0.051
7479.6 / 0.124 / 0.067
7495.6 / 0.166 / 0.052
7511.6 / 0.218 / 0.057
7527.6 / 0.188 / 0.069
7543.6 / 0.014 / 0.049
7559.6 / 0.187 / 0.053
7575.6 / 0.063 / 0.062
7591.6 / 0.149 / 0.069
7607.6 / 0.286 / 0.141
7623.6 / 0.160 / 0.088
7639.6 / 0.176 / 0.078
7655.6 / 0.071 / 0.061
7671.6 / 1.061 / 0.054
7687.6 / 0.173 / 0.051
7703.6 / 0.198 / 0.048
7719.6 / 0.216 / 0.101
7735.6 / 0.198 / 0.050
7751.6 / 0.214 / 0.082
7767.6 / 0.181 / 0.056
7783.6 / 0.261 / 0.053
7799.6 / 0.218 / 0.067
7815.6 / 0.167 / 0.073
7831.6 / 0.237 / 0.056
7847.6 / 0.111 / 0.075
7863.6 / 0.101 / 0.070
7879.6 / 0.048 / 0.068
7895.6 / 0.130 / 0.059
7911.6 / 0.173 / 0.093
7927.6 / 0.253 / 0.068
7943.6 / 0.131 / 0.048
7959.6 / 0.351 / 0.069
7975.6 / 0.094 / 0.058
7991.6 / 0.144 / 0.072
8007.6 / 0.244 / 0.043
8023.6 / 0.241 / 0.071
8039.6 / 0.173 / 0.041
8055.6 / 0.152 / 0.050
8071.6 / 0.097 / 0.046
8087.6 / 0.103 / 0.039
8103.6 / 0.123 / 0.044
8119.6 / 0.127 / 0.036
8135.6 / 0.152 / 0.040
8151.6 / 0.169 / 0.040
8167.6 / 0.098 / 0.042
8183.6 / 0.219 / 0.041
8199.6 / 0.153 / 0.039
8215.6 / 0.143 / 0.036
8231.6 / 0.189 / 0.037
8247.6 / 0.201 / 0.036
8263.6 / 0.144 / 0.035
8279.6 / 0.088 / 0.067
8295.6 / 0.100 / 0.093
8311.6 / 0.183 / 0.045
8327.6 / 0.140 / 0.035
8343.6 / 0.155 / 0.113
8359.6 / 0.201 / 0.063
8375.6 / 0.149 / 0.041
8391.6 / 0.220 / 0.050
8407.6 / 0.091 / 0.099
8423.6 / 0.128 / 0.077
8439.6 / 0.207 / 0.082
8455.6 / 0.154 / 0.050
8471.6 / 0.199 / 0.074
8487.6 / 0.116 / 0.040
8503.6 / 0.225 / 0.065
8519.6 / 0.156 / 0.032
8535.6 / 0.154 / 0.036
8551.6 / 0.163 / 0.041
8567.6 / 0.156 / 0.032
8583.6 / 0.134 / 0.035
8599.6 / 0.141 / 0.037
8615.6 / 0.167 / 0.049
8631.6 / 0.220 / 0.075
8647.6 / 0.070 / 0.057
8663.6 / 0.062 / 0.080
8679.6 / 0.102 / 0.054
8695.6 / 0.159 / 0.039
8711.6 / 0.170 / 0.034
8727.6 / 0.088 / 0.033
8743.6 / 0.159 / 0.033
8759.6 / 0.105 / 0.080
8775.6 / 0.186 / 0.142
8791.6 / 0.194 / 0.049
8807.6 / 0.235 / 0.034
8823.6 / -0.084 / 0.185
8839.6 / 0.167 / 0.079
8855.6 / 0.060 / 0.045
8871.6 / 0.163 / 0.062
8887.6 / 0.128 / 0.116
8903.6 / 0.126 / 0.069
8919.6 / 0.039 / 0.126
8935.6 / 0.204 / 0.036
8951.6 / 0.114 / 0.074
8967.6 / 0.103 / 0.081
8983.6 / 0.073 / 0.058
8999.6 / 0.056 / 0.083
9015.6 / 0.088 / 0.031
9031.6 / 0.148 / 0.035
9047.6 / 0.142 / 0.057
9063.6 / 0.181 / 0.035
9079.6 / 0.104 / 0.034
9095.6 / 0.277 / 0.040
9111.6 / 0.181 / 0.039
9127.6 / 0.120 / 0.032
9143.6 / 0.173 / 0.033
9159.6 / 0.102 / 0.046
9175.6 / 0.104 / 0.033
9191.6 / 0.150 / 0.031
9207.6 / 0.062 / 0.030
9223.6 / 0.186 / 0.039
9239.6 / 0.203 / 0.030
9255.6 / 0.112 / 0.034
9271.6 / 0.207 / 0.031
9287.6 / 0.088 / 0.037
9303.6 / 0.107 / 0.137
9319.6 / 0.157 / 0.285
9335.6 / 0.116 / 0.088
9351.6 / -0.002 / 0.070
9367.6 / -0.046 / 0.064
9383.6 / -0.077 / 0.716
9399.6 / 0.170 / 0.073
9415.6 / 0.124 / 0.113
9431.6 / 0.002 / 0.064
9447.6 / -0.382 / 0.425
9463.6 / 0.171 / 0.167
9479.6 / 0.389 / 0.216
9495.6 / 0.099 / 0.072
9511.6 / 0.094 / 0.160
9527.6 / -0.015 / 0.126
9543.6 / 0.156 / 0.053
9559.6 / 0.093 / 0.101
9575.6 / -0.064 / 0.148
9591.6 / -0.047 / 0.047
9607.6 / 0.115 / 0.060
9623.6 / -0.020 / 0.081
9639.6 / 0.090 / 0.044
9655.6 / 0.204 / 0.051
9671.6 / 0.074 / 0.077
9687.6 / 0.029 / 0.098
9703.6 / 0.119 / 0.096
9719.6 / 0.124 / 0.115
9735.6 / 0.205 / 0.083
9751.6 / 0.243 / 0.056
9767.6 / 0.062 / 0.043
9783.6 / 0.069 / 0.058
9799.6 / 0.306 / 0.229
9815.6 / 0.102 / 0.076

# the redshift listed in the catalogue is 1.06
